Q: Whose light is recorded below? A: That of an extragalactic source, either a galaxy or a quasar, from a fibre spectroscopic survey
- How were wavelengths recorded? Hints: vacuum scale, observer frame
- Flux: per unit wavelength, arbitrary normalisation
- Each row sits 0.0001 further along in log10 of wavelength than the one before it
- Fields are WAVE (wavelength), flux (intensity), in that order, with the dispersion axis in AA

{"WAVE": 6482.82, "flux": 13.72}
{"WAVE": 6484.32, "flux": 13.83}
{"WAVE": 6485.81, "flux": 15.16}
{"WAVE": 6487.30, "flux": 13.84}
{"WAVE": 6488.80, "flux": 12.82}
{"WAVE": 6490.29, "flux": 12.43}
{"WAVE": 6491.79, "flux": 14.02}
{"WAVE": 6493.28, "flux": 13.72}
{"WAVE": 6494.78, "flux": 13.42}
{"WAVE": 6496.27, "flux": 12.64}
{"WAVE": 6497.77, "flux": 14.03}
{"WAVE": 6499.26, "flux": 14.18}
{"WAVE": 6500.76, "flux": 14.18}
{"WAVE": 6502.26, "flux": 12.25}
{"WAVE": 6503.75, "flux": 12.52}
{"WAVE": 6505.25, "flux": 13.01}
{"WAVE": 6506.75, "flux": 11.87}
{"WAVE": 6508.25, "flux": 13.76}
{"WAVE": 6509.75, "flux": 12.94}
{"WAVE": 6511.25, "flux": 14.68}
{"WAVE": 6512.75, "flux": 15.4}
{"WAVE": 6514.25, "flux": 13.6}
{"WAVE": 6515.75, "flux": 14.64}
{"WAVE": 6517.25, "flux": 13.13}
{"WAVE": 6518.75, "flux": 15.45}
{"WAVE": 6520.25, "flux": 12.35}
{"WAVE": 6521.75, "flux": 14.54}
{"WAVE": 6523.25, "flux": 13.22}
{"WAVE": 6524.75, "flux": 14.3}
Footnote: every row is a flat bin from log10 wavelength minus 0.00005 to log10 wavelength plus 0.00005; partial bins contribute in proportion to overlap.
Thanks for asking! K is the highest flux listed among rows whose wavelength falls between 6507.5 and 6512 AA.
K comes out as 14.68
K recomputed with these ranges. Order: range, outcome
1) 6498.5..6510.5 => 14.18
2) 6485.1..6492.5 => 15.16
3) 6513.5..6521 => 15.45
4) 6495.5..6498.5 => 14.03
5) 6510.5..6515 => 15.4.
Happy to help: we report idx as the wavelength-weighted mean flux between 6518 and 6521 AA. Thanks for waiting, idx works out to 13.9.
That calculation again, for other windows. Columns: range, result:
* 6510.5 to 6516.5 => 14.6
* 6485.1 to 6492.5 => 13.6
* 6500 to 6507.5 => 12.8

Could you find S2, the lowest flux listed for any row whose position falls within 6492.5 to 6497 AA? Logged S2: 12.64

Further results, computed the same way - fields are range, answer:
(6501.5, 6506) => 12.25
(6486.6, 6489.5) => 12.82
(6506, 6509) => 11.87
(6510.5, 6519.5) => 13.13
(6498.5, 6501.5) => 14.18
